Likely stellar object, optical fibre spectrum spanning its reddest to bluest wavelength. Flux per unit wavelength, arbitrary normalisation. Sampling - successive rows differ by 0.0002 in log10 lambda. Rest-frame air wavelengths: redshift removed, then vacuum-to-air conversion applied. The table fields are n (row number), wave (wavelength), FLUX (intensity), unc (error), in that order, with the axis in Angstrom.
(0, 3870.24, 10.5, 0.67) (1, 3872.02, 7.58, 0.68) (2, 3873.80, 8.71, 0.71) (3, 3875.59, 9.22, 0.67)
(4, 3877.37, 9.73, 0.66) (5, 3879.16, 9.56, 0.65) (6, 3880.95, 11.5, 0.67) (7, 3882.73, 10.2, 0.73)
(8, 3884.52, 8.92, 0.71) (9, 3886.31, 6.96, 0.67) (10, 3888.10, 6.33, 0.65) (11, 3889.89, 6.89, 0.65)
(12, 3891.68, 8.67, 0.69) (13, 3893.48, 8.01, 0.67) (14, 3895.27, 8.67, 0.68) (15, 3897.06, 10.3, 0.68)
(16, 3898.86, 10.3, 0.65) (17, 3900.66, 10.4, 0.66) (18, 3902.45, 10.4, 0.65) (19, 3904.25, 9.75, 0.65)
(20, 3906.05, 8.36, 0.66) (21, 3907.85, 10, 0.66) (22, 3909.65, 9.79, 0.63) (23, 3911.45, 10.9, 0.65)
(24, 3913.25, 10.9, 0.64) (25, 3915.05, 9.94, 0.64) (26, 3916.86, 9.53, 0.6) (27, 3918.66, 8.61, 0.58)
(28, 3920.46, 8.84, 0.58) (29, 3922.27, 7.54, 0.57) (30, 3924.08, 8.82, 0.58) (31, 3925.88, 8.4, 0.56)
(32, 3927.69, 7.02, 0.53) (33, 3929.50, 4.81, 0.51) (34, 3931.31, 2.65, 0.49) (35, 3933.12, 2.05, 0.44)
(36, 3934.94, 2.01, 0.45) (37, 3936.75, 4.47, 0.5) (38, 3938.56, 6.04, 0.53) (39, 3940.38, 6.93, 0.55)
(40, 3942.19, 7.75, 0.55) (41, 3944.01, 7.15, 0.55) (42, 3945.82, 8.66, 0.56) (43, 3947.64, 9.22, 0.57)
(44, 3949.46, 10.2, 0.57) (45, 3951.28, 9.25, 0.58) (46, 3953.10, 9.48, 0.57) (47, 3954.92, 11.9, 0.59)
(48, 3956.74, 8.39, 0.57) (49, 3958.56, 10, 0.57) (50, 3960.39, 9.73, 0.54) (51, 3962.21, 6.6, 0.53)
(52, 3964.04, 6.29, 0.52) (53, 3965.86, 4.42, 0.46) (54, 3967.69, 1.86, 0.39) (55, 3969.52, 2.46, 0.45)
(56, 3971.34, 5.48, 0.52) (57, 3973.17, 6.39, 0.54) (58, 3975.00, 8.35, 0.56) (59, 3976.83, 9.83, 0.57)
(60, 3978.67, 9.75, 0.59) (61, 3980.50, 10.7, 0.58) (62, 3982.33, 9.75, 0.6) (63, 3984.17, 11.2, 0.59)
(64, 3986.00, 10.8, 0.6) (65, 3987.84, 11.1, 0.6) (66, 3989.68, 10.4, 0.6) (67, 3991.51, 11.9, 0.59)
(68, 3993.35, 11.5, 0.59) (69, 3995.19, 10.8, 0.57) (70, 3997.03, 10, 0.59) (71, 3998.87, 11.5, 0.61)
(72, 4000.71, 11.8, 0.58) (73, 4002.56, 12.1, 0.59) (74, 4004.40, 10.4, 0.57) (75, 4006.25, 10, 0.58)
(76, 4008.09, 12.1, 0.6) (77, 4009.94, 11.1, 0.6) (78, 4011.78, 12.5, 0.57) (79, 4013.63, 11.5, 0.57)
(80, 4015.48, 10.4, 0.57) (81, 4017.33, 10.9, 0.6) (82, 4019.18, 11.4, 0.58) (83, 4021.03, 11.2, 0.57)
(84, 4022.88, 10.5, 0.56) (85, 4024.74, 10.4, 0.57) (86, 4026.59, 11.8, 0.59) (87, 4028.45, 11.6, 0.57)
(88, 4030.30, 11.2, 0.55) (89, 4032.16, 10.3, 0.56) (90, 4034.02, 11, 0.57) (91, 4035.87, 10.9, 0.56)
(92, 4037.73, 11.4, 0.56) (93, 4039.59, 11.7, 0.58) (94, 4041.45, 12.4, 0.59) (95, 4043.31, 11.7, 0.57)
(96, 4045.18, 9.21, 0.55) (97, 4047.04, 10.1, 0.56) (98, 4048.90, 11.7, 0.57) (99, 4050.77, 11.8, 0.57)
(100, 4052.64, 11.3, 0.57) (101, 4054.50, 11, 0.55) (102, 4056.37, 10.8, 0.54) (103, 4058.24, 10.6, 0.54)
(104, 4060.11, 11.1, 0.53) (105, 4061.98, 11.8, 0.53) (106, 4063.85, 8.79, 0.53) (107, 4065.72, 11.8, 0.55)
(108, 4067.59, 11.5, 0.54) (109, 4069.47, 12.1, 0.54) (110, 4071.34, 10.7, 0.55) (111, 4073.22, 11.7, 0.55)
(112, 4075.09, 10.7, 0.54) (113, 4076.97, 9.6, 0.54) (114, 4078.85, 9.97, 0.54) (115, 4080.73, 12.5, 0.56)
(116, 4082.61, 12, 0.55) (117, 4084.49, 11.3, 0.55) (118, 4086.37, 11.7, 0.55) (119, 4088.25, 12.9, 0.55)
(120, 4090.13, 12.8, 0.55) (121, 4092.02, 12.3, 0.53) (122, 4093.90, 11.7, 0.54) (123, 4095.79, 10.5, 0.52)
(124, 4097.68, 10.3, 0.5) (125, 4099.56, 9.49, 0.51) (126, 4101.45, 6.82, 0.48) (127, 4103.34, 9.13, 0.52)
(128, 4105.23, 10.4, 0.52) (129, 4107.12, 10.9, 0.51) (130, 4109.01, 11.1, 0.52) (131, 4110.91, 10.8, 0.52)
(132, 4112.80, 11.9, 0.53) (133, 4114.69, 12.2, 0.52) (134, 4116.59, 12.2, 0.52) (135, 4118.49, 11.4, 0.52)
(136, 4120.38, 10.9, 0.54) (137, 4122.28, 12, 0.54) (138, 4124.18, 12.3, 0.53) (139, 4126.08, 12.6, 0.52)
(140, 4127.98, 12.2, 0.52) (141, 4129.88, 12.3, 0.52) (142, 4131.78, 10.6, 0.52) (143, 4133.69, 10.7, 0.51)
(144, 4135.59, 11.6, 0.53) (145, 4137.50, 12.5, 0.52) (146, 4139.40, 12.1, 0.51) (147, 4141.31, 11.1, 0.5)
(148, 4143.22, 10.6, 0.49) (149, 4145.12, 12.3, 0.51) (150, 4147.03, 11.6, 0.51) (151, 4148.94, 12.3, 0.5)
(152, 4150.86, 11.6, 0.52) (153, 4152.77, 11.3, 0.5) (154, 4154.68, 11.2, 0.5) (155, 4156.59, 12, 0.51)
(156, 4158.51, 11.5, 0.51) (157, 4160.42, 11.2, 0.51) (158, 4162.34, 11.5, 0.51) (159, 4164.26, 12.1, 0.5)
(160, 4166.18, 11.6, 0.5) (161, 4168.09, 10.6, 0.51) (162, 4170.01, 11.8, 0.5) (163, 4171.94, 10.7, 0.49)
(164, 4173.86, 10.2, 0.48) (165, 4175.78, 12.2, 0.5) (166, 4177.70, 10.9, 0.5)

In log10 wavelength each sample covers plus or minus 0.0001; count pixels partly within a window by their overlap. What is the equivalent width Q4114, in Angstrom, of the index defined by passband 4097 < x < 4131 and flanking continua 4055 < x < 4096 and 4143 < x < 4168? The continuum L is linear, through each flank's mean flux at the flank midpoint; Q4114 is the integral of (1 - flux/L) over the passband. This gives 1.2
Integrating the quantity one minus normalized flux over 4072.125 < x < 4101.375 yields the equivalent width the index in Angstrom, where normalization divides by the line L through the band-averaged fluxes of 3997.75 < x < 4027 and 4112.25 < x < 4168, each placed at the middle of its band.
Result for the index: 0.8 Angstrom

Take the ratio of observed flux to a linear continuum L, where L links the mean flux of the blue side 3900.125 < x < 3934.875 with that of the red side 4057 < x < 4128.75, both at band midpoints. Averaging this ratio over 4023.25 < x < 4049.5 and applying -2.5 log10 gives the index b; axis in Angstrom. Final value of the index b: -0.089 mag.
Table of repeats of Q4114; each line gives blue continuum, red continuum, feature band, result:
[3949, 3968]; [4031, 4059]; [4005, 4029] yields -2.50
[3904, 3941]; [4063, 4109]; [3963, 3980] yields 4.61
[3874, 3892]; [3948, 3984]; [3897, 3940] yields 2.89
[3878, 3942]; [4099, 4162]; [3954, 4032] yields -3.84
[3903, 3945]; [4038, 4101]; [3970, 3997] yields -2.12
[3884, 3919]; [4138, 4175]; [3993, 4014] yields -2.42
